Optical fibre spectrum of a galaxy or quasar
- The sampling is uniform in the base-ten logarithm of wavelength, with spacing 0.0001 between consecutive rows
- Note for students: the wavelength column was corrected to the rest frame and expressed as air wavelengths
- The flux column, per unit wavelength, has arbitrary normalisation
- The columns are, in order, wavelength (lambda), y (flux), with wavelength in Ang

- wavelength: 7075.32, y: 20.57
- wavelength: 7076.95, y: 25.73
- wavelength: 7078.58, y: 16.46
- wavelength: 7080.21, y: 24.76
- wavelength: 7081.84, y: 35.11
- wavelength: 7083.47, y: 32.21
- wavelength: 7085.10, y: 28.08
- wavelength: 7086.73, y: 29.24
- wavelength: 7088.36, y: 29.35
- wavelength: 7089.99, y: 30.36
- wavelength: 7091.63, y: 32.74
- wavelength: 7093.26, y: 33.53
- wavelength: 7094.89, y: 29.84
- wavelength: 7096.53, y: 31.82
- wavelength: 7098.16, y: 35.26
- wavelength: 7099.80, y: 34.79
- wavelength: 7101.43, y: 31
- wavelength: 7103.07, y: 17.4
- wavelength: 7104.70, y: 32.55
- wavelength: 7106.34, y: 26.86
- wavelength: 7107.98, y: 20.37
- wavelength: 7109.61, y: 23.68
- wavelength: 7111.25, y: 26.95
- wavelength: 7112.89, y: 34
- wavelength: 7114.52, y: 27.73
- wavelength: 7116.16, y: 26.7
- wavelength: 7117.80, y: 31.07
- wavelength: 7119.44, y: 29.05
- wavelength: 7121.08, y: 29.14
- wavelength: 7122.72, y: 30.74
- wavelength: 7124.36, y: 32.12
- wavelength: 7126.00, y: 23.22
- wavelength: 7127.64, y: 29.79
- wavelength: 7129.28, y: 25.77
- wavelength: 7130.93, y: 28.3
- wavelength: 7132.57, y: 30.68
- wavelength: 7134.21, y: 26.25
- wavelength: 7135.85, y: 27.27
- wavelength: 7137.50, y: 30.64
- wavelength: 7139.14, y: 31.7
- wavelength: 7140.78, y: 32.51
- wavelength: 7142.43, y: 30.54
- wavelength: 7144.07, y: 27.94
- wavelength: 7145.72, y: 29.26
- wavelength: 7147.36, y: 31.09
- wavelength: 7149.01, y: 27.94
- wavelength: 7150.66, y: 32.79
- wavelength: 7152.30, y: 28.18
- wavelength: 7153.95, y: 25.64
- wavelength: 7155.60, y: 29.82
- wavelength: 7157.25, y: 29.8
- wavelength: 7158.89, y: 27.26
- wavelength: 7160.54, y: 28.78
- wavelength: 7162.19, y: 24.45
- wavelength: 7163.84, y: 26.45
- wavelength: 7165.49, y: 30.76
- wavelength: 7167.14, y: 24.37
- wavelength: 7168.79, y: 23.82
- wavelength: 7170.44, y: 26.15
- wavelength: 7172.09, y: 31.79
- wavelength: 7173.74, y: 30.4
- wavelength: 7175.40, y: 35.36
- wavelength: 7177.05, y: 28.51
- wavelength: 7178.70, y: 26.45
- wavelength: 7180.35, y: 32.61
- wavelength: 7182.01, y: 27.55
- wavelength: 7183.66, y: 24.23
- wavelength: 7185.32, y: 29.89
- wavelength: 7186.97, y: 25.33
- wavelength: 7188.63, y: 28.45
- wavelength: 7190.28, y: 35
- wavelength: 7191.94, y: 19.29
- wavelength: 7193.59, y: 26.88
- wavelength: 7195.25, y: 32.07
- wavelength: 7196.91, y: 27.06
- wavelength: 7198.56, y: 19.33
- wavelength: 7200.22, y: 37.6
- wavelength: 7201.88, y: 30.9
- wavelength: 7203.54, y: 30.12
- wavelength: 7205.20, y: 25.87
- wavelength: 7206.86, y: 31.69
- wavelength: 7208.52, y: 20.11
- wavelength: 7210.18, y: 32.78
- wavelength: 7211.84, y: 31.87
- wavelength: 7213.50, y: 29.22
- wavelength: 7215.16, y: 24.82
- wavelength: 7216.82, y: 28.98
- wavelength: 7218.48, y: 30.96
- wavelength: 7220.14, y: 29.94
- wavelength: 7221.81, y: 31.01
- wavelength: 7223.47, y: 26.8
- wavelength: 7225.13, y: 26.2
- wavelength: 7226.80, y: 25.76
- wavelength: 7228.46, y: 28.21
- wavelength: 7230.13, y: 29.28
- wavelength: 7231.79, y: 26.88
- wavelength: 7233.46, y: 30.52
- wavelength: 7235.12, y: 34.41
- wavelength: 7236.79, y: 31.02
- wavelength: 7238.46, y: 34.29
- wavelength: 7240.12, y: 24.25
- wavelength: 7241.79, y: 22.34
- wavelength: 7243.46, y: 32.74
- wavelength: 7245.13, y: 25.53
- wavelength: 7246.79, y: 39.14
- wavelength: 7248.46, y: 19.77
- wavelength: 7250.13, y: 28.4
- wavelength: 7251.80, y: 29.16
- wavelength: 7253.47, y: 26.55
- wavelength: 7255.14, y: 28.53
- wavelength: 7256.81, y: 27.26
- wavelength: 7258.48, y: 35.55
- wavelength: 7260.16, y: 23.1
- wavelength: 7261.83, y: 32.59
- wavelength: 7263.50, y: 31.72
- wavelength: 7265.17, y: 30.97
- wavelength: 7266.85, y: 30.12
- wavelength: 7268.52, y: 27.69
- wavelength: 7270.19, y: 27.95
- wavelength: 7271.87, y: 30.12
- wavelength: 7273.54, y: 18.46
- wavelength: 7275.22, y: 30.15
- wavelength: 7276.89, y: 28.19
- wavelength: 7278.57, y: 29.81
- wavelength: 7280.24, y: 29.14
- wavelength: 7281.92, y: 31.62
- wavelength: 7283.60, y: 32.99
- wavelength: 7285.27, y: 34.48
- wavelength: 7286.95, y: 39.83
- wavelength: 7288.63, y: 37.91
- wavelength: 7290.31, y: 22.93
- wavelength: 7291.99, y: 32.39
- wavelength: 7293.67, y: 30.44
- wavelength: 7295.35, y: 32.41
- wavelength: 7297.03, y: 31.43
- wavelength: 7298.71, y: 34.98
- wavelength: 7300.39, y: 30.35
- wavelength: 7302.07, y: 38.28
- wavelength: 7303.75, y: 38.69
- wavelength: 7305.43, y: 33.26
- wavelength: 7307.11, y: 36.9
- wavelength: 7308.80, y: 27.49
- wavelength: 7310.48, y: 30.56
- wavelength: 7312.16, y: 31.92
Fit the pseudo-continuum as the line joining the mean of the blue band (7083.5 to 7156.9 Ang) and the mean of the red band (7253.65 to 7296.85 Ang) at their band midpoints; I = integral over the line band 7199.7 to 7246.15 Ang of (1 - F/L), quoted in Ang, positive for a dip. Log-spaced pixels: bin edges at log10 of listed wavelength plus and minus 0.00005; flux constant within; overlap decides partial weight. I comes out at 1.3 Ang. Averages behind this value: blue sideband 29.2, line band 29.1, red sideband 30.2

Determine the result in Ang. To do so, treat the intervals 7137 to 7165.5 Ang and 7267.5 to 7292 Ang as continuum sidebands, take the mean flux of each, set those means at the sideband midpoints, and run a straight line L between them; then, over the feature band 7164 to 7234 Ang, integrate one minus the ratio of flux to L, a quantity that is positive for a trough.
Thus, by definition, 2.6 Ang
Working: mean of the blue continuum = 29.1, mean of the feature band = 28.4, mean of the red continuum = 30.2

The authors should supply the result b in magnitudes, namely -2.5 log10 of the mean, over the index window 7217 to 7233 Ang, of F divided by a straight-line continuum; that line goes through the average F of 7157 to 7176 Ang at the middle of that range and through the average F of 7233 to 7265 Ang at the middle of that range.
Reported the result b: 0.02 mag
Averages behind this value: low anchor 28.2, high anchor 29.3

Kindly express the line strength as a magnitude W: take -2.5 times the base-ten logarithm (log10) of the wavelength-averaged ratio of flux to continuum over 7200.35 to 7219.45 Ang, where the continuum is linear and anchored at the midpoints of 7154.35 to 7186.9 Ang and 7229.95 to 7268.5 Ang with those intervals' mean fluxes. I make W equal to -0.02 mag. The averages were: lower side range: 28.2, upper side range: 29.3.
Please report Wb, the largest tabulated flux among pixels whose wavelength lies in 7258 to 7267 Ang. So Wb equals 35.55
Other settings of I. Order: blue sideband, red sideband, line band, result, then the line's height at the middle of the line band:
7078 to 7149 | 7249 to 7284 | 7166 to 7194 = 0.9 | 29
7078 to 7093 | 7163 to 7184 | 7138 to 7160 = -0.7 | 28.6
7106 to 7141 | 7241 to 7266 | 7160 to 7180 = 0.2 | 28.5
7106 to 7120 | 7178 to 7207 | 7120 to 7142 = -1.2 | 27.6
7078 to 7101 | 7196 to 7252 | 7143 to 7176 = 1.1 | 29.5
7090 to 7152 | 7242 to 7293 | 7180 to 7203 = 1.0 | 29.5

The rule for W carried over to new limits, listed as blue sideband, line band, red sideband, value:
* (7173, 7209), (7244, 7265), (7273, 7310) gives 0.060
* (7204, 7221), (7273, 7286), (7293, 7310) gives 0.094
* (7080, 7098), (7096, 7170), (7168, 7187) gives 0.048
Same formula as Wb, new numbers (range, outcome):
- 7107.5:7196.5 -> 35.36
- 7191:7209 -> 37.6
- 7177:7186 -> 32.61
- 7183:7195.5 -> 35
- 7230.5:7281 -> 39.14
